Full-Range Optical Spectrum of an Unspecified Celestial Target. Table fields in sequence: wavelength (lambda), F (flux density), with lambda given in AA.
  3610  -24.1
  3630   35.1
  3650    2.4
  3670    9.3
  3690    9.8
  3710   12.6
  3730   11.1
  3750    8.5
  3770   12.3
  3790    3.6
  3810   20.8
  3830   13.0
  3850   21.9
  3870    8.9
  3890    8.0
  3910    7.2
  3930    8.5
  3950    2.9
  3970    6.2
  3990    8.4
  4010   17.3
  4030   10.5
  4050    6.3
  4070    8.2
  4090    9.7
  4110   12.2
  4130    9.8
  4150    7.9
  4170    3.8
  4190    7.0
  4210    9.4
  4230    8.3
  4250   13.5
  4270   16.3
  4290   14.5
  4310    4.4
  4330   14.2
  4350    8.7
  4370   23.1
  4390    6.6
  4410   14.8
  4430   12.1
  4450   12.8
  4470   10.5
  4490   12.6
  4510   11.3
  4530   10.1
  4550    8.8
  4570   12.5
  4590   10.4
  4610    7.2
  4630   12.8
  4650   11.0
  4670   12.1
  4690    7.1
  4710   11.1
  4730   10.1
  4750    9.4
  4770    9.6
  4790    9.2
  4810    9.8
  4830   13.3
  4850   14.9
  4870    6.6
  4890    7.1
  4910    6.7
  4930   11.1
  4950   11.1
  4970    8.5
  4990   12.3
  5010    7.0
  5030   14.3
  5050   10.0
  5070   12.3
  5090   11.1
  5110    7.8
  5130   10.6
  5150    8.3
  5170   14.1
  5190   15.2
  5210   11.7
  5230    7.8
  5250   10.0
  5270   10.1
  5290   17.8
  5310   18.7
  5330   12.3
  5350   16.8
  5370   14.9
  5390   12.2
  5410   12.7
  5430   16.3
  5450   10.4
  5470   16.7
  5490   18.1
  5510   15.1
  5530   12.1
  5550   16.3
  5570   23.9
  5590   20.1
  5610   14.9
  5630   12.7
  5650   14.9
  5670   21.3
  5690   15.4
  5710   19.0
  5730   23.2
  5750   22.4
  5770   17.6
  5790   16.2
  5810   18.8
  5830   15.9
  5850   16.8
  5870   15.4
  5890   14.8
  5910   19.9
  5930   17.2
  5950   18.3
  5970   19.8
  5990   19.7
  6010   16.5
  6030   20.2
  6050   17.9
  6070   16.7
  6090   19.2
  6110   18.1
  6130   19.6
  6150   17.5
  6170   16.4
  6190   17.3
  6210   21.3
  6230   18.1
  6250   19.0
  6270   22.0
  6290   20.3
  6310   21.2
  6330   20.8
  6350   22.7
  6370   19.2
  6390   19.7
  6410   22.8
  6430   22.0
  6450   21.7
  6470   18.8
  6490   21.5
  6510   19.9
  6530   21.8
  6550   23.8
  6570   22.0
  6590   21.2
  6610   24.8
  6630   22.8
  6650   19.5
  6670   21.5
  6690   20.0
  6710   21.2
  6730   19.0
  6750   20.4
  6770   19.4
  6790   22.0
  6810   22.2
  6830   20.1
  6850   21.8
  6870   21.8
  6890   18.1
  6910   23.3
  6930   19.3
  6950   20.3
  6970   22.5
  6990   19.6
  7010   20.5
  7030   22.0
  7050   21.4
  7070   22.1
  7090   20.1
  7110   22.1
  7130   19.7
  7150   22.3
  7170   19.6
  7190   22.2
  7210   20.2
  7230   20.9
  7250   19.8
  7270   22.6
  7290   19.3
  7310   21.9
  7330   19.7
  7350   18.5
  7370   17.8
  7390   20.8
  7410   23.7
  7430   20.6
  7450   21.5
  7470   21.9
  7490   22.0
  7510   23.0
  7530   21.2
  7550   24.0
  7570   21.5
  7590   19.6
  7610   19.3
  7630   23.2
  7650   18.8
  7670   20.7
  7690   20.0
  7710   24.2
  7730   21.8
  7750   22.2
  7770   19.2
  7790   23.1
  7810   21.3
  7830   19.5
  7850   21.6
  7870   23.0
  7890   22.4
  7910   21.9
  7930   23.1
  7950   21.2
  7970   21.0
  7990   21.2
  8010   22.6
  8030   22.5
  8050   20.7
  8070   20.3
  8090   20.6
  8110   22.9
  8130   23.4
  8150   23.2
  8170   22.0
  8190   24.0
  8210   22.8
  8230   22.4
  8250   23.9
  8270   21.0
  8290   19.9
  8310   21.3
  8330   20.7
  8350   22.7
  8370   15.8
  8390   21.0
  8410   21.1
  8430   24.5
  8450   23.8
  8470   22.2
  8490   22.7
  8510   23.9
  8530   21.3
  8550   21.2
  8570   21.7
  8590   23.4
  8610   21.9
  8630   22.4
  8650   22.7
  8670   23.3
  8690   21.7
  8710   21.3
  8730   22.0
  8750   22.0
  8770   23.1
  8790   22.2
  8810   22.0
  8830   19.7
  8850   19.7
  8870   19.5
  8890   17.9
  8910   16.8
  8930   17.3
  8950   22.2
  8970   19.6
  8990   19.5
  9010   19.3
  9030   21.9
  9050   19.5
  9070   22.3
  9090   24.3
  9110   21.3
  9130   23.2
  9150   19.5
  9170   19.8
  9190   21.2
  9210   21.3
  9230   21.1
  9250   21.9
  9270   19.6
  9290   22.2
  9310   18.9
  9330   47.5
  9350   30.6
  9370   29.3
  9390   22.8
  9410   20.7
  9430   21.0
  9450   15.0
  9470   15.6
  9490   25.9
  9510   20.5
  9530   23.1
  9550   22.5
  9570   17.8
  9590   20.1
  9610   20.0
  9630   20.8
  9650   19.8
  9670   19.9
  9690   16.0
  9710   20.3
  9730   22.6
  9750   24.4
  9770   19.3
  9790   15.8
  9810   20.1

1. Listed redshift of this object 0.42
